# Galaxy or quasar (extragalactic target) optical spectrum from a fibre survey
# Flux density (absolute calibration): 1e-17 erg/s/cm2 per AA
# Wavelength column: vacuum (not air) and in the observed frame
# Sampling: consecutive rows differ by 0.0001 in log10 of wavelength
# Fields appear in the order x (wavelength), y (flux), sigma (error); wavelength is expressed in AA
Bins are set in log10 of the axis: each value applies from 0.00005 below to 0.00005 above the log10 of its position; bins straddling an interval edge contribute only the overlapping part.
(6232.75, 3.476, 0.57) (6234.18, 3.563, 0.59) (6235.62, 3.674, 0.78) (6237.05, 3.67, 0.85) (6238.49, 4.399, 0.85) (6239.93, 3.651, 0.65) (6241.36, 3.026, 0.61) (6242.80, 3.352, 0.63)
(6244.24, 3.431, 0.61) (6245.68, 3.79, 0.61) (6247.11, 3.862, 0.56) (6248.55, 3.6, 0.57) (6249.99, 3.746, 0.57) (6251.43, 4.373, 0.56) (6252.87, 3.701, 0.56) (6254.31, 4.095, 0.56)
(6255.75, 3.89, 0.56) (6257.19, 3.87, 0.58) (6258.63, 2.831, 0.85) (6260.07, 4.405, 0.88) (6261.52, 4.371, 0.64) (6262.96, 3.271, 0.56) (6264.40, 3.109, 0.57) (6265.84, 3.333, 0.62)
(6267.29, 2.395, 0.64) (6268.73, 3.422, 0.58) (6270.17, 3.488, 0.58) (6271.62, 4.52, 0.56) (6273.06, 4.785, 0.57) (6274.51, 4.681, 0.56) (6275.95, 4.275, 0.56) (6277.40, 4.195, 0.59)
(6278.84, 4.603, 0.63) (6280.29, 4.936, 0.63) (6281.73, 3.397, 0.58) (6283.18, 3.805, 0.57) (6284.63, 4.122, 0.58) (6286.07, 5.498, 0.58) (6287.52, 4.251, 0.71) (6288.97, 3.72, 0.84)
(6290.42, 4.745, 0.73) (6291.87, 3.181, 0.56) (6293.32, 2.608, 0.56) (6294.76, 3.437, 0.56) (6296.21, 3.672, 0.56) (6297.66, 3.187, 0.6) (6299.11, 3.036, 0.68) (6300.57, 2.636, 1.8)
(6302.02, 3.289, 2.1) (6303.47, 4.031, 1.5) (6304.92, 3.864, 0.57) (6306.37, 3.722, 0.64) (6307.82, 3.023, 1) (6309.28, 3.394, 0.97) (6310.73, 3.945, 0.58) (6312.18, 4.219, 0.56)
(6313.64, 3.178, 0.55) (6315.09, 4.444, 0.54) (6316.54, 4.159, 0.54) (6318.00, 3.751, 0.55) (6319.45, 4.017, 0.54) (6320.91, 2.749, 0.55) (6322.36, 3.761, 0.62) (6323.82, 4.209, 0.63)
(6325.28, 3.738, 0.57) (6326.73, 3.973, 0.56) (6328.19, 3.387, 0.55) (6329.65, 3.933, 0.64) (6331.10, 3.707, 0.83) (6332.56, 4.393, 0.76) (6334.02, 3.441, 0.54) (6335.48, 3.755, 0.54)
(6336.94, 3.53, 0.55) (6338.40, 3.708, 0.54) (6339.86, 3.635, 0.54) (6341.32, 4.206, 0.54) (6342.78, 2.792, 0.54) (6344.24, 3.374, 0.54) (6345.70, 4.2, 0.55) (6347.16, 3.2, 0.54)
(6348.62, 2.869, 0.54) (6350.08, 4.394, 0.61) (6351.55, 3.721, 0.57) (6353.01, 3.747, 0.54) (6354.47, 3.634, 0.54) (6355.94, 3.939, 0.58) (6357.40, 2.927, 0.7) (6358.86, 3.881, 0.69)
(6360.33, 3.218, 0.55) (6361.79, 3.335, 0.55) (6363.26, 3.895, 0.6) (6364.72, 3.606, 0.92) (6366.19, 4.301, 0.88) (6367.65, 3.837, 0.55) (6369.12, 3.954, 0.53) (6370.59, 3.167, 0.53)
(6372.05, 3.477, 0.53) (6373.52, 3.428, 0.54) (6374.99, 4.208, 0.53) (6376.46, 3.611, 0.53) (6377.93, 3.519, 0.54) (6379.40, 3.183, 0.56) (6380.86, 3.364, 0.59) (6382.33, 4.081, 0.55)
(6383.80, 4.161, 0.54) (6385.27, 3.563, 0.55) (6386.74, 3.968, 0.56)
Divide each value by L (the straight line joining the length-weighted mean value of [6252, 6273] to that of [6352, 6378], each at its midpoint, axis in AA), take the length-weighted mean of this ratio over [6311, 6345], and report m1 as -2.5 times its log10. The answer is -0.03 mag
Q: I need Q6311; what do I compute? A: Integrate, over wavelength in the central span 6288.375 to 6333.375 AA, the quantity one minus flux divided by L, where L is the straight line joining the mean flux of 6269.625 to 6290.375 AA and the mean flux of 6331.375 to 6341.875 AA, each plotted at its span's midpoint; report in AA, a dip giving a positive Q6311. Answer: 4.2 AA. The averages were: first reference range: 4.33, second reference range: 3.8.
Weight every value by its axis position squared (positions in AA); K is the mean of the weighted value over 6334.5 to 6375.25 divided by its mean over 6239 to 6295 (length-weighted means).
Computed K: 0.97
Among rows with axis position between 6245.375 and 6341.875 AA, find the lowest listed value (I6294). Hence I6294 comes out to 2.395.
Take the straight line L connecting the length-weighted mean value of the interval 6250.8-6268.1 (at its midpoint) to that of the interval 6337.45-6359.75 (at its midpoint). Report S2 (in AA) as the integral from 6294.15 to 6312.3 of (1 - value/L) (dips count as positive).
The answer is 0.7 AA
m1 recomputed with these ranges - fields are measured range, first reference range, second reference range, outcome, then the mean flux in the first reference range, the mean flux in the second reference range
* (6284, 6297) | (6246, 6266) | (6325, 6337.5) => -0.04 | 3.76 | 3.77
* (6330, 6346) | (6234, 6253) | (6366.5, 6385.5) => 0.00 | 3.71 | 3.68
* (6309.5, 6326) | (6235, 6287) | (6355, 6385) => -0.02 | 3.88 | 3.65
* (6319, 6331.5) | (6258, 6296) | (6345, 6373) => 0.01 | 3.9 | 3.65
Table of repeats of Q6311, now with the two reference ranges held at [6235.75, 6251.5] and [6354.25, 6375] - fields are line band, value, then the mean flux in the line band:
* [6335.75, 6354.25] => 0.1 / 3.62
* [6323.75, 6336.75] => -0.6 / 3.81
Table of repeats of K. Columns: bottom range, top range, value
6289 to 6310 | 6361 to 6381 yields 1.09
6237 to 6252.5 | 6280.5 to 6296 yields 1.06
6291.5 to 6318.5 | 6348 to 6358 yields 1.04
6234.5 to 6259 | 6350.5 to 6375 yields 1.02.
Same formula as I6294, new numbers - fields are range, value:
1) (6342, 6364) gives 2.792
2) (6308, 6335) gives 2.749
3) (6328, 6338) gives 3.387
